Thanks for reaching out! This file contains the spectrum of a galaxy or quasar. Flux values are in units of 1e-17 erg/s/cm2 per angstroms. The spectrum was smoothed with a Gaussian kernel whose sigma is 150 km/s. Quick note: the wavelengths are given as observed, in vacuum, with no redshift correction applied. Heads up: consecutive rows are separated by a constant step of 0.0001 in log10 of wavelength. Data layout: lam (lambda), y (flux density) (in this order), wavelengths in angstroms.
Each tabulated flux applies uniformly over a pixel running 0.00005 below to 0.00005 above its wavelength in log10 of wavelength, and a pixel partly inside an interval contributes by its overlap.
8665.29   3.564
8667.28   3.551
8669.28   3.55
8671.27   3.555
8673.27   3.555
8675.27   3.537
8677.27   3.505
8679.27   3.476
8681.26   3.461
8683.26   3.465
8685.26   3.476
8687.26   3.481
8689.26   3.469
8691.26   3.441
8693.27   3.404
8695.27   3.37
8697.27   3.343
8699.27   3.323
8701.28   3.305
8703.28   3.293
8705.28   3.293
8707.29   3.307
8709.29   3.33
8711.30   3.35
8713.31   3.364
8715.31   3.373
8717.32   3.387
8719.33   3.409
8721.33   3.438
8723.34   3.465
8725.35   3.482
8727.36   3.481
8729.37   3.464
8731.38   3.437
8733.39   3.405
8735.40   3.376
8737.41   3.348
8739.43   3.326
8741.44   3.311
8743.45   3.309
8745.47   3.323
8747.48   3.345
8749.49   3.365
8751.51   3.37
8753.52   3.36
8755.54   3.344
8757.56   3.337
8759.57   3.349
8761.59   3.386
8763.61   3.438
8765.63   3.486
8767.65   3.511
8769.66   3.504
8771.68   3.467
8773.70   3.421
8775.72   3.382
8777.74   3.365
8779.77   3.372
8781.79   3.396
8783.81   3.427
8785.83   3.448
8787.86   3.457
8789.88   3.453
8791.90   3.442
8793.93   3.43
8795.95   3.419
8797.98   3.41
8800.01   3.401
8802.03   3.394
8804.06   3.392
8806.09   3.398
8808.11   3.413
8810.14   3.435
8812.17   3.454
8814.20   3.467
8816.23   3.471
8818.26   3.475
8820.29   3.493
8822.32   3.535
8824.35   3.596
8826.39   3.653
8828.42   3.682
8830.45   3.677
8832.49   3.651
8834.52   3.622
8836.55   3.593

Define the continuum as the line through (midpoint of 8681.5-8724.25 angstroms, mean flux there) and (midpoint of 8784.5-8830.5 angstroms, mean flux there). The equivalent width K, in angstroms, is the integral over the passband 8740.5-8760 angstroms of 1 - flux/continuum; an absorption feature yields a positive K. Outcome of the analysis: 0.5 angstroms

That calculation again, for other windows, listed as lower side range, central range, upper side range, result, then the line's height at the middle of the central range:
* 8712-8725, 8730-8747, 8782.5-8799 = 0.30 angstroms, 3.42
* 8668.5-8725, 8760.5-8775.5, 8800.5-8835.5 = 0.10 angstroms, 3.48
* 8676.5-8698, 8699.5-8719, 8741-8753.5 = 0.41 angstroms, 3.41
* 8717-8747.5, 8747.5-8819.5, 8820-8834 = 2.01 angstroms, 3.52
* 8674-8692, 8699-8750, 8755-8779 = 1.16 angstroms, 3.45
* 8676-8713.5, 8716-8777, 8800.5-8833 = 0.73 angstroms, 3.44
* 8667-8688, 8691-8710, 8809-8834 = 0.96 angstroms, 3.52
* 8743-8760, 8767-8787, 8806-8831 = -0.09 angstroms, 3.41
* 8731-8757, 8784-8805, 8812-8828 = 0.26 angstroms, 3.47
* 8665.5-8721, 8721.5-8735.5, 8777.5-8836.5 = -0.03 angstroms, 3.44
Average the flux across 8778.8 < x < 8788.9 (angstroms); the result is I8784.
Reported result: 3.42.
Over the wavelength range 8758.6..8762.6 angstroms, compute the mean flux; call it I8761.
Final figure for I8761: 3.36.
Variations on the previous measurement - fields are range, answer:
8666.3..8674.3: 3.55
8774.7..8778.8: 3.37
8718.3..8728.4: 3.46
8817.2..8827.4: 3.55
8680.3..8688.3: 3.47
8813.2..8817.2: 3.47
